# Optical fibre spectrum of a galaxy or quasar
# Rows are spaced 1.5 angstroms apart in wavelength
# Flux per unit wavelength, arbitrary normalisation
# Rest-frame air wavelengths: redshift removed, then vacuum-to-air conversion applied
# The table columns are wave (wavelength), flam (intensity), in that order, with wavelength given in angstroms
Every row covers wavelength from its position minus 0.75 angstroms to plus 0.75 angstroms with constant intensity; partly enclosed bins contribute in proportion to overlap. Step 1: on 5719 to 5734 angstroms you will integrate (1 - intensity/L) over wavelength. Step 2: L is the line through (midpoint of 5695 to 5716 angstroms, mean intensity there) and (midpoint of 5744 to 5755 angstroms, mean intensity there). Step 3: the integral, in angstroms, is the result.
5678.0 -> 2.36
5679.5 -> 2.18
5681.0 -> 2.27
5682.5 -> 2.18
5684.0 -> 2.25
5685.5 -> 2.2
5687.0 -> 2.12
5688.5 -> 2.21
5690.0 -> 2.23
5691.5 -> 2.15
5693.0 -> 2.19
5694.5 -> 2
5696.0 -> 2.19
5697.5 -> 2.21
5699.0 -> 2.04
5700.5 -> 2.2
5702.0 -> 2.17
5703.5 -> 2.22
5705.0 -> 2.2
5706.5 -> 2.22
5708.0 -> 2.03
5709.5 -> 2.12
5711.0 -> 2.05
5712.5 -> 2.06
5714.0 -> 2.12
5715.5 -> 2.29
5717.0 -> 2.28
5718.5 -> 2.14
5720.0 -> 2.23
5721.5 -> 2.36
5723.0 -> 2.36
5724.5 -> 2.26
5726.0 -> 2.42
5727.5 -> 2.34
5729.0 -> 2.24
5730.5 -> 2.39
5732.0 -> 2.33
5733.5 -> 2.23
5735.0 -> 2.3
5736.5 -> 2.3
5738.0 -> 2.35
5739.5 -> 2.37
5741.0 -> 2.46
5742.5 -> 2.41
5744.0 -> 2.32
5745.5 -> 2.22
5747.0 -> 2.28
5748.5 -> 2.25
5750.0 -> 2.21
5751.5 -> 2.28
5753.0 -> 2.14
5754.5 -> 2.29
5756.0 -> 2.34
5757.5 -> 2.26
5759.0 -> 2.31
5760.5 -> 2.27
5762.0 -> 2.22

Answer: -0.8 angstroms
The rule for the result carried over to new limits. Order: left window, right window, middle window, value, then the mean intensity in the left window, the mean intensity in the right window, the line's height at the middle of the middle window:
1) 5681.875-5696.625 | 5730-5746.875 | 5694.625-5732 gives 0.63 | 2.17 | 2.33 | 2.25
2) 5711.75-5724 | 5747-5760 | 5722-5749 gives -0.95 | 2.23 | 2.26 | 2.25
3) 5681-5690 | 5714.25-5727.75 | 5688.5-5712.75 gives 1.00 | 2.2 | 2.29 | 2.24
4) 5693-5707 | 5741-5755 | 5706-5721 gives 0.26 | 2.16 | 2.28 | 2.19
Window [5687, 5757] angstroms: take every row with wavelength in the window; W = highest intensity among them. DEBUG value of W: 2.46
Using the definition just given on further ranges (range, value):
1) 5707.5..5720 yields 2.29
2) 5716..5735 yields 2.42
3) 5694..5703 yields 2.21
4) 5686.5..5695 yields 2.23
